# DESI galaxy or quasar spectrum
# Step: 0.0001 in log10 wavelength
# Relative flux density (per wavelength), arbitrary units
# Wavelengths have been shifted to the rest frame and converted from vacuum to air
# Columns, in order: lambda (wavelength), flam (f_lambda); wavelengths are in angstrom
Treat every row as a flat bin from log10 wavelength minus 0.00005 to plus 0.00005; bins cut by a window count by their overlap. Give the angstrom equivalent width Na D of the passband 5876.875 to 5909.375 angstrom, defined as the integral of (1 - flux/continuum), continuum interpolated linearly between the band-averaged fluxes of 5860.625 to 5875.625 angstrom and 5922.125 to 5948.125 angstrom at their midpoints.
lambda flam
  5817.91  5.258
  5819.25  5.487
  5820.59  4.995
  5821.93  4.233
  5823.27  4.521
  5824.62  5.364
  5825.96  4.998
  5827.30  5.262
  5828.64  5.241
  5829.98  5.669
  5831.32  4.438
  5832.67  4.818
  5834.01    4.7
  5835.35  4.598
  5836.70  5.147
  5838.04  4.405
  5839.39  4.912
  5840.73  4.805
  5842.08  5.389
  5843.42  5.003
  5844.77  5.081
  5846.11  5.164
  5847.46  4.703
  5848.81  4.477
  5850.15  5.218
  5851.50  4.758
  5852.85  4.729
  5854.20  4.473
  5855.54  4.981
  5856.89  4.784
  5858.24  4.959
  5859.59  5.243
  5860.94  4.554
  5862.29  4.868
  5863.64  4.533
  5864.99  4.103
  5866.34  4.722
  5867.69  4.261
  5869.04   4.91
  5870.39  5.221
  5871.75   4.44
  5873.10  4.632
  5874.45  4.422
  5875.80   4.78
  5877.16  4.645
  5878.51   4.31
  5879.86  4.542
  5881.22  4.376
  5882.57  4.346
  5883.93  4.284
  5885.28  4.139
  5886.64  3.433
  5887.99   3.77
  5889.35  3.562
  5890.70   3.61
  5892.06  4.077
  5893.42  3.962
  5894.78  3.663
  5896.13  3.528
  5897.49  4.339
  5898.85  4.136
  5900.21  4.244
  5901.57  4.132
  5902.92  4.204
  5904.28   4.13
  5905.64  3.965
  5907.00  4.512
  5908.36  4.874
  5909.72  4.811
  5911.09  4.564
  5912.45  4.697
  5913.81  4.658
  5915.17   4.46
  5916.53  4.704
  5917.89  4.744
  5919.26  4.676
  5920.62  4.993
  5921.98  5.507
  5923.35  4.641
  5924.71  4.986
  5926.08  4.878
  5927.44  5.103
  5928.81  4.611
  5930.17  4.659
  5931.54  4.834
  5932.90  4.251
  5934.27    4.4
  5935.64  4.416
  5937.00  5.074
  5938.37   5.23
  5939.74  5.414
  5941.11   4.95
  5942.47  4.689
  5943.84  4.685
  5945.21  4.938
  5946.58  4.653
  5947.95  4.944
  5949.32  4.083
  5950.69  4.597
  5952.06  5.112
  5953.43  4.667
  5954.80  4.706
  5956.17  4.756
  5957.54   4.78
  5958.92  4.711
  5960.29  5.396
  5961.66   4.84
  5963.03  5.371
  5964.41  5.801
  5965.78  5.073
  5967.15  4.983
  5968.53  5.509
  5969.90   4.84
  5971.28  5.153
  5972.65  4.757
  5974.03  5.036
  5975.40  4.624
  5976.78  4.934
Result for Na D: 3.98 angstrom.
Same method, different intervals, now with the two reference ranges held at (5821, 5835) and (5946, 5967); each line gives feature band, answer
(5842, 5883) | 1.6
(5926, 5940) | 0.3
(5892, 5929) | 3.1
